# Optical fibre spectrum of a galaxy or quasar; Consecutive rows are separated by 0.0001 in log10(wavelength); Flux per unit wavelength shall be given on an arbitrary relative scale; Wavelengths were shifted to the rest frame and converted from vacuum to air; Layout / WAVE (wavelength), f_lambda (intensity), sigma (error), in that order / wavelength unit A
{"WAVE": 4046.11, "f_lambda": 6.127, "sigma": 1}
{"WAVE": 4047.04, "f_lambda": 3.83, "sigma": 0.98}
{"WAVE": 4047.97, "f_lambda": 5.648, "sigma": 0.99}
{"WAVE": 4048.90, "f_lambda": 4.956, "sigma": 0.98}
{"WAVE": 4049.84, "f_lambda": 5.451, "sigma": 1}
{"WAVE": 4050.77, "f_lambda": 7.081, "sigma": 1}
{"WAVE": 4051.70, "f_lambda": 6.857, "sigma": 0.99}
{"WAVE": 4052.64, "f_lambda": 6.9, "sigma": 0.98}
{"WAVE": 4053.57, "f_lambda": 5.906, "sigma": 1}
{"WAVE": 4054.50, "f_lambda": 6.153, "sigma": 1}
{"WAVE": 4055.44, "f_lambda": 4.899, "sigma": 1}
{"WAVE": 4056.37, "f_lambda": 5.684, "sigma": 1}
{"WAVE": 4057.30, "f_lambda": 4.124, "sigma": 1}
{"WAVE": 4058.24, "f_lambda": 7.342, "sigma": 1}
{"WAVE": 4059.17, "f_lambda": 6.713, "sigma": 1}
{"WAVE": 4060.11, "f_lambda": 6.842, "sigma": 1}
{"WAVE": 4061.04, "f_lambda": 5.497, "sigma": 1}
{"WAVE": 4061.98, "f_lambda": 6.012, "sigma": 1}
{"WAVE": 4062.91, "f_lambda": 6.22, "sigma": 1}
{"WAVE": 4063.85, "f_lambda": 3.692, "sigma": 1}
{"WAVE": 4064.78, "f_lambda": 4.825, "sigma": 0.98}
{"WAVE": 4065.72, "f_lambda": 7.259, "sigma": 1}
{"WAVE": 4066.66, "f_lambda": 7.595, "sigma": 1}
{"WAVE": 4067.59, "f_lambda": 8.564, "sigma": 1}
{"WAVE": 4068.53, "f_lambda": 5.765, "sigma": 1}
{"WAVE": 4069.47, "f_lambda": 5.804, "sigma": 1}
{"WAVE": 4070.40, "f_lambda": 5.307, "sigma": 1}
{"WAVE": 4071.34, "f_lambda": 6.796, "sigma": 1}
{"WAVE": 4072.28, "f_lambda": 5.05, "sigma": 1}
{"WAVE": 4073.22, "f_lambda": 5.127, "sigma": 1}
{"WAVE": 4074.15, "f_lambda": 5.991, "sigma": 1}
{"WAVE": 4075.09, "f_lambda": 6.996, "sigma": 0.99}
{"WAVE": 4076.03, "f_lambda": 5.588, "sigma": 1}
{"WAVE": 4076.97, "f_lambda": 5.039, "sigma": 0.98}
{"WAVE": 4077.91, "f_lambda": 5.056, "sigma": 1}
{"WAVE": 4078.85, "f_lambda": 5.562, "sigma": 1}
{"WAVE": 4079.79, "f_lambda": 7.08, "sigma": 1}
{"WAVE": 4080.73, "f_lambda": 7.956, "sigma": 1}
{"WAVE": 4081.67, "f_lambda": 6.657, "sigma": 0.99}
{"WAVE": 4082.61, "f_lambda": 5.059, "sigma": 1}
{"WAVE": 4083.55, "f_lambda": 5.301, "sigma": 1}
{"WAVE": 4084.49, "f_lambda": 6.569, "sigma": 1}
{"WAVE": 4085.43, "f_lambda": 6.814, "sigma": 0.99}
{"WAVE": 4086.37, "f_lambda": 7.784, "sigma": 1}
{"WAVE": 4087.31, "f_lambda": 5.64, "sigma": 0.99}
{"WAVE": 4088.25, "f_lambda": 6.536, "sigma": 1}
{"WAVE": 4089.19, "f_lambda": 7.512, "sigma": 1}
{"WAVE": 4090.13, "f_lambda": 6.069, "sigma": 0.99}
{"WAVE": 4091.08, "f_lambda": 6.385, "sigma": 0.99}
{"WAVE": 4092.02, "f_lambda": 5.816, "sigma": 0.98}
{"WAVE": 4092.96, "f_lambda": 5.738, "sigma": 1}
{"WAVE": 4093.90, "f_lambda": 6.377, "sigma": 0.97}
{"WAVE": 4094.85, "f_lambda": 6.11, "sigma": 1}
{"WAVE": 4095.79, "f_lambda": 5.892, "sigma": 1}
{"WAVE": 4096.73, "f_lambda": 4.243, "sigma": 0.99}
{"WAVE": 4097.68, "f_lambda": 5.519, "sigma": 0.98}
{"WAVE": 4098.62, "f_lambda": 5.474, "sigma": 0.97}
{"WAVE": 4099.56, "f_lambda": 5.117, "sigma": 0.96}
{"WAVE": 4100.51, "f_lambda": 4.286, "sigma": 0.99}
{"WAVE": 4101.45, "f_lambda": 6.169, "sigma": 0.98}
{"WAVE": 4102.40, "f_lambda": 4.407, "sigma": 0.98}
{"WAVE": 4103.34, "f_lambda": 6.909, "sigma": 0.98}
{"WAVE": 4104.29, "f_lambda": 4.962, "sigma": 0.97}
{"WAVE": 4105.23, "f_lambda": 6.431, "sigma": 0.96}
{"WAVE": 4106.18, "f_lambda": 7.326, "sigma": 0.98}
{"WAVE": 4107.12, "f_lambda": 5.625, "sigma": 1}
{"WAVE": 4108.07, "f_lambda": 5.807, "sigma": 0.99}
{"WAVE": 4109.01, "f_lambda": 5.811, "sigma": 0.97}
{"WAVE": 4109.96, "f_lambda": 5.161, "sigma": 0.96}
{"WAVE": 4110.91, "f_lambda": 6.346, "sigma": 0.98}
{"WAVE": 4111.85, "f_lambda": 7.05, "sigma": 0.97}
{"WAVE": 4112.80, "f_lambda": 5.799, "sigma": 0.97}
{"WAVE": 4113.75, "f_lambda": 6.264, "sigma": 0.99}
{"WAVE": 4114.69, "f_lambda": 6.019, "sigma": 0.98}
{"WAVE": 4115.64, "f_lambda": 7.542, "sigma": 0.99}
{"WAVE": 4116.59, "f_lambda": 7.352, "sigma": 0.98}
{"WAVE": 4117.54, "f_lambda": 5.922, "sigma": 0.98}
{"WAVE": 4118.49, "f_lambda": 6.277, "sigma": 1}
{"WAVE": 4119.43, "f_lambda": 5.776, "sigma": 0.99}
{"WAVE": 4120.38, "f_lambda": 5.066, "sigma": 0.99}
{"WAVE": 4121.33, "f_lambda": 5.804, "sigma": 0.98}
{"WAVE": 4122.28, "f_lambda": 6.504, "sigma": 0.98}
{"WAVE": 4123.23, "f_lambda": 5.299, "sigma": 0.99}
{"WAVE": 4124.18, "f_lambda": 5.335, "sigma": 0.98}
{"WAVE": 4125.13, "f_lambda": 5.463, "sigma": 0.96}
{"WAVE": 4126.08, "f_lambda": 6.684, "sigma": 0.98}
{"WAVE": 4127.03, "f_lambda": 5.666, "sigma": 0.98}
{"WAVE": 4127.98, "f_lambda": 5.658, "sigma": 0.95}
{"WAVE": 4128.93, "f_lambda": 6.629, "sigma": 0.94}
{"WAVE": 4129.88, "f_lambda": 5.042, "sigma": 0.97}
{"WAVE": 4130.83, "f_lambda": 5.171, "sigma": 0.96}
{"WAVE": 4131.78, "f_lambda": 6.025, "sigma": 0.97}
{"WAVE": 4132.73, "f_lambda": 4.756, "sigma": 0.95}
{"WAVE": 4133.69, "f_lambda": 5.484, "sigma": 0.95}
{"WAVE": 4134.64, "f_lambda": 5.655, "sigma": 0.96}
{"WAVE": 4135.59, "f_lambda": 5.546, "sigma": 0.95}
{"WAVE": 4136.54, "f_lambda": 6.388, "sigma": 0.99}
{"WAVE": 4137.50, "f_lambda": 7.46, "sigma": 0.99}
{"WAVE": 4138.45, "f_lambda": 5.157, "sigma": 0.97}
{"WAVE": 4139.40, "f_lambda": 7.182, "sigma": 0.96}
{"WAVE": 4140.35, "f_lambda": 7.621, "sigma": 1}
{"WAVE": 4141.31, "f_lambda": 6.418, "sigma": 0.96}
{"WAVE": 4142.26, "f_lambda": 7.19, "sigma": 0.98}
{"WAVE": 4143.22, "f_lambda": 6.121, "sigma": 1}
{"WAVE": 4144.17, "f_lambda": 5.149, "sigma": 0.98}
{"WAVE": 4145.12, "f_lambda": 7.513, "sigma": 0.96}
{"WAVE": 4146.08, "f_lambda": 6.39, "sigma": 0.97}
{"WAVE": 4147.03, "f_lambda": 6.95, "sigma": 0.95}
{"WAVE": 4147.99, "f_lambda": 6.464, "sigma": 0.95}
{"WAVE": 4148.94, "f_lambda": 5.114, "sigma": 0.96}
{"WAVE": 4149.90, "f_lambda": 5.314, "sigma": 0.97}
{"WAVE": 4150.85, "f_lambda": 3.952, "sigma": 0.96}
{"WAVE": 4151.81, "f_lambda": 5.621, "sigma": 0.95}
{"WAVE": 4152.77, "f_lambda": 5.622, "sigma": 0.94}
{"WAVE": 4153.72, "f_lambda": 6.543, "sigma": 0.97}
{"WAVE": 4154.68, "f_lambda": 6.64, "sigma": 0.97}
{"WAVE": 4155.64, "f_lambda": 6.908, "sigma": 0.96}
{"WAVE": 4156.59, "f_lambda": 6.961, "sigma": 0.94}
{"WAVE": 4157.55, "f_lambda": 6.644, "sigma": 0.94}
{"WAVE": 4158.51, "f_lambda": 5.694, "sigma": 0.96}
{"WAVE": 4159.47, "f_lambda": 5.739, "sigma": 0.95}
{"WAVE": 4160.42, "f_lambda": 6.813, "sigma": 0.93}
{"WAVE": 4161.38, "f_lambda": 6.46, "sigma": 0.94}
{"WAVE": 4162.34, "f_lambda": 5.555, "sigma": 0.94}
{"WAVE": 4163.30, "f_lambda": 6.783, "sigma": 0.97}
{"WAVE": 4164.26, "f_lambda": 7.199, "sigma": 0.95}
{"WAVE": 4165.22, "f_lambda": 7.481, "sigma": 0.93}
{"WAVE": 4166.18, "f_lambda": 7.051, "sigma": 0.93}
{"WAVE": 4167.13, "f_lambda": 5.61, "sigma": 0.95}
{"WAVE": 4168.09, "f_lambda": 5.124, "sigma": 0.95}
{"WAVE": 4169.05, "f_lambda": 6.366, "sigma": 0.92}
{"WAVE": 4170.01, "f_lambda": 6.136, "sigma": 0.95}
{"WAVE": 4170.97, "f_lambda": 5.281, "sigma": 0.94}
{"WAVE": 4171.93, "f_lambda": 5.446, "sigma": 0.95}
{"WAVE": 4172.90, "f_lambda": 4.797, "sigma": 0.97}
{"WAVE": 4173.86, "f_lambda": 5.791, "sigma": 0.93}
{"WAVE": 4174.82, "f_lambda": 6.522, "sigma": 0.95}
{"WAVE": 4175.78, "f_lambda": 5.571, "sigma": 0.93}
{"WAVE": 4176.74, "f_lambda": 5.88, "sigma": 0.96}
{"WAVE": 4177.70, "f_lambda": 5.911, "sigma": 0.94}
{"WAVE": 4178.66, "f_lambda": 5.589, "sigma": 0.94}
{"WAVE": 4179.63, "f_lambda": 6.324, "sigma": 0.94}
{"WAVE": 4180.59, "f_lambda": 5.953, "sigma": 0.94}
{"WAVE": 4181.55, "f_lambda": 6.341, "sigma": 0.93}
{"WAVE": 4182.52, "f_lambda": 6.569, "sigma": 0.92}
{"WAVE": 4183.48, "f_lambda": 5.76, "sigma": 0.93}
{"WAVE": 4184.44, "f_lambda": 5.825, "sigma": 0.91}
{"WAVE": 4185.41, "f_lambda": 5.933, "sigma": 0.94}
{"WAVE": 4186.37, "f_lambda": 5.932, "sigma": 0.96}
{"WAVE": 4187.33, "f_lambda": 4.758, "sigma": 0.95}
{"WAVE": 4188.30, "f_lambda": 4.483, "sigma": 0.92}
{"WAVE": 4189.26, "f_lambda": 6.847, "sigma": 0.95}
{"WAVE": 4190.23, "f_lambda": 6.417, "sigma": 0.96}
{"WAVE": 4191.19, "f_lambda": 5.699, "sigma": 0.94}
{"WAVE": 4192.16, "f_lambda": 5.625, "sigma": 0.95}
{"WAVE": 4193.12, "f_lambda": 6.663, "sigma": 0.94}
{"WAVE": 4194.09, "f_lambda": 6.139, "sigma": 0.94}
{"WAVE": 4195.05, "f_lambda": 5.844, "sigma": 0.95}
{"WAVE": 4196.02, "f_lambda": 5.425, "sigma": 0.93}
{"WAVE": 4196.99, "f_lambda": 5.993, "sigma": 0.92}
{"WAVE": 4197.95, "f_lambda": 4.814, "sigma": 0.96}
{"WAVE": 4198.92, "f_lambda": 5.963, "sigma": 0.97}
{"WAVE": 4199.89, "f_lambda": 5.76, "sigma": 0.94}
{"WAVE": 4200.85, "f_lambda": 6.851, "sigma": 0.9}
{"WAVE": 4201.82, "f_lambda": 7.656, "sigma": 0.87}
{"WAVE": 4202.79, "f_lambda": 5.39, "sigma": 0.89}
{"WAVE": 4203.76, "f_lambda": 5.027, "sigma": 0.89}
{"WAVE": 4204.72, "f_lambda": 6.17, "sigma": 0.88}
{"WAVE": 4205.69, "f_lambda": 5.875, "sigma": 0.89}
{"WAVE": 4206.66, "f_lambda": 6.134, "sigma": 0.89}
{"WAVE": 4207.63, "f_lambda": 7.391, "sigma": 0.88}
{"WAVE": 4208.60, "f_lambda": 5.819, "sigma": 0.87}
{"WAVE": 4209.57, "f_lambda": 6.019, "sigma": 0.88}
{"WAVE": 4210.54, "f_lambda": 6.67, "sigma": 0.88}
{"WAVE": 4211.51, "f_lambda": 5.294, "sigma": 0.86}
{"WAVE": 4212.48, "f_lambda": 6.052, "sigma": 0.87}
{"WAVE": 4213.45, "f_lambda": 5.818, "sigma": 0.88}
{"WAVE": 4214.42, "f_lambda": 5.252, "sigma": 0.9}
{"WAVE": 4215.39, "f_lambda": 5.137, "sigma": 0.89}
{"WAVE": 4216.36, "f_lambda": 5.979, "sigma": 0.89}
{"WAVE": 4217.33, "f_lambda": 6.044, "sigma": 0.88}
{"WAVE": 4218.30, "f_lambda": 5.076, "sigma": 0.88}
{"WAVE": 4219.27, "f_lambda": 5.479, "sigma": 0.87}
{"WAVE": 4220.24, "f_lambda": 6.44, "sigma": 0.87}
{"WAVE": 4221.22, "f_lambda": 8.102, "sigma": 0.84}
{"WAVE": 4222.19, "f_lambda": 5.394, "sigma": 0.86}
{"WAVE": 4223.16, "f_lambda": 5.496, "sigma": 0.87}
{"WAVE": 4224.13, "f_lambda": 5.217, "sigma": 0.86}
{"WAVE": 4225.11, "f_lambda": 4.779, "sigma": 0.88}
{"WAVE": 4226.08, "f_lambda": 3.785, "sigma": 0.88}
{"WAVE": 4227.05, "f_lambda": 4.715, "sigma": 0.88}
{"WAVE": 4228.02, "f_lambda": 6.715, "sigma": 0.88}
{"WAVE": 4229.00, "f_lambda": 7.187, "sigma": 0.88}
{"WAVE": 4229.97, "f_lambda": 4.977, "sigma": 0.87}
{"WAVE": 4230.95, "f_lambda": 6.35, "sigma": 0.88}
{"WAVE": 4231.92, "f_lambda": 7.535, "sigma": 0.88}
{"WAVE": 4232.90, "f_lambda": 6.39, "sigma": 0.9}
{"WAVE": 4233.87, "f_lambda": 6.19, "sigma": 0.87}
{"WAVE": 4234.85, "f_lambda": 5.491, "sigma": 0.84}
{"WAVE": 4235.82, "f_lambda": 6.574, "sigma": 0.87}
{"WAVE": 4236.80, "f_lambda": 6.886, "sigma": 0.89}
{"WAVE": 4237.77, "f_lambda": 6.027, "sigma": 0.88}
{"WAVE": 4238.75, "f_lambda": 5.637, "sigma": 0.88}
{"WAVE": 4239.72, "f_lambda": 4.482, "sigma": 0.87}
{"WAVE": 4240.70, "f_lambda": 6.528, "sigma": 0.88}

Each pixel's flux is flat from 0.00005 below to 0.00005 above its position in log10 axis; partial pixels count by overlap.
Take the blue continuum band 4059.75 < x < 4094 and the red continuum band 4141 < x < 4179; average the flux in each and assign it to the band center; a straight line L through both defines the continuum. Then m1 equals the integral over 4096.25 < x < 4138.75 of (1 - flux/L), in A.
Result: 2.1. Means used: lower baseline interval 6.16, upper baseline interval 6.11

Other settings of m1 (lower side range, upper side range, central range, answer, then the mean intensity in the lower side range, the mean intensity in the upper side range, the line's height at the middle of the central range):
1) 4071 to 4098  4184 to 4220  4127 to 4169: -1.3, 6.08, 5.88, 5.97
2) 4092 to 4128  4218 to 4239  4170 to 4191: 0.4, 5.88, 5.94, 5.91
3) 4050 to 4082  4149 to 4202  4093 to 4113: 1.0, 6.11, 5.99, 6.07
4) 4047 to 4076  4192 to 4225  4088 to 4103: 0.6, 5.99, 5.93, 5.98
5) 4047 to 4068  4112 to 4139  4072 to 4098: -0.3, 6.04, 5.94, 6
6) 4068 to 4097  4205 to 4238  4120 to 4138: 0.8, 6.07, 5.95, 6.03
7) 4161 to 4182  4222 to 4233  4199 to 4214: -0.7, 6.05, 5.7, 5.83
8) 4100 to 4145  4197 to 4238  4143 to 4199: -0.2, 6.01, 5.95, 5.98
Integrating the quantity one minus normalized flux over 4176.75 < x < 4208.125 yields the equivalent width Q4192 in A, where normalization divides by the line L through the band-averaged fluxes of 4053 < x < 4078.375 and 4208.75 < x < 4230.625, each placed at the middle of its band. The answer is -1.2 A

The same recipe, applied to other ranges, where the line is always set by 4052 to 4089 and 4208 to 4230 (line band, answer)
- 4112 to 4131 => -0.04 A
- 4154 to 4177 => -1.24 A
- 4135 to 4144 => -0.86 A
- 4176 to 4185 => -0.26 A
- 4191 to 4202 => -0.39 A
